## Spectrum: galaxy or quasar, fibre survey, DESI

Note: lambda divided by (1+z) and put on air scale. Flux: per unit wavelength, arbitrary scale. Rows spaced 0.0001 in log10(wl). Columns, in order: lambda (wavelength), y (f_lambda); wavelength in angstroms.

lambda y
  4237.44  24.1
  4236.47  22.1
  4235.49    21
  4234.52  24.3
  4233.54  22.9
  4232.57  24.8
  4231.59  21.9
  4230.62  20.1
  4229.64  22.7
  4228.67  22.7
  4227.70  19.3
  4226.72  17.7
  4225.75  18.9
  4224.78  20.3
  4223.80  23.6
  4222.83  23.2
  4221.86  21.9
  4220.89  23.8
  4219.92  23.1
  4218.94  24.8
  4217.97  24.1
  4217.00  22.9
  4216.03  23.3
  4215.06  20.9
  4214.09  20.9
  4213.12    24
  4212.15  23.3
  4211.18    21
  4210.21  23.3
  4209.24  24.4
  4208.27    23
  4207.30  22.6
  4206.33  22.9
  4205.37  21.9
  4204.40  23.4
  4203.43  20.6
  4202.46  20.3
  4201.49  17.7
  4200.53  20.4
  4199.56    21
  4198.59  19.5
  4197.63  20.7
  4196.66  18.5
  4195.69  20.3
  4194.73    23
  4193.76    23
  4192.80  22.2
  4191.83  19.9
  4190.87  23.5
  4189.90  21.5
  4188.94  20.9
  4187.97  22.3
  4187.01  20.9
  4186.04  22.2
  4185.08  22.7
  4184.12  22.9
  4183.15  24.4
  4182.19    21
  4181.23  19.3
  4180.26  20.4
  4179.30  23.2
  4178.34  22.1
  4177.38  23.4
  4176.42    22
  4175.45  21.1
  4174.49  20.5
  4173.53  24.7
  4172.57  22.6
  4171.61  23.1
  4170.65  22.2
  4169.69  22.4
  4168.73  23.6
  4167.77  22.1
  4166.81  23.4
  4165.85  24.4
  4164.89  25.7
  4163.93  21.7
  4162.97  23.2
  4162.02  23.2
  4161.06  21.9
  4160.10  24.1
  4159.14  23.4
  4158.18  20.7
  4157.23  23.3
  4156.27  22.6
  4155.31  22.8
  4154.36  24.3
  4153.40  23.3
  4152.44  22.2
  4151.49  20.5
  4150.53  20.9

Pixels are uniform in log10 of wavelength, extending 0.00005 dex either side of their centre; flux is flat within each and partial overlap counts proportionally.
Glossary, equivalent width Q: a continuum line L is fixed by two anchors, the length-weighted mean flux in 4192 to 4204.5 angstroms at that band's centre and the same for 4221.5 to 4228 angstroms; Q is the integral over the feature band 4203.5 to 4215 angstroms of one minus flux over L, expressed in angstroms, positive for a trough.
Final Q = -1.1 angstroms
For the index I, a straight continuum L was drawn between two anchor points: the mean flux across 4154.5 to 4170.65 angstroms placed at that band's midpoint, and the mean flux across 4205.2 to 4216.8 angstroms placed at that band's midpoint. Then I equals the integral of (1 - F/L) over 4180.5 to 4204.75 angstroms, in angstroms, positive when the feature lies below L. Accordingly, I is 1.6 angstroms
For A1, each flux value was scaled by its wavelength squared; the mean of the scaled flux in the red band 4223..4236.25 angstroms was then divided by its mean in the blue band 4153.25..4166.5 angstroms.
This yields 1.0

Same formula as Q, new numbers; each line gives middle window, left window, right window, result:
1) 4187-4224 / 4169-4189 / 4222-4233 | -0.51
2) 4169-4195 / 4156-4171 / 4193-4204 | -0.53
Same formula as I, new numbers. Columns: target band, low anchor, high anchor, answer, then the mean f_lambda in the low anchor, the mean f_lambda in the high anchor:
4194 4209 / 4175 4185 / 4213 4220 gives 0.9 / 22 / 22.9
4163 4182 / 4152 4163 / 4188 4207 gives -0.2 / 22.9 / 21.2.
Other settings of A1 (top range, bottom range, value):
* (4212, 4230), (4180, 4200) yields 1.05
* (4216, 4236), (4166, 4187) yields 1.02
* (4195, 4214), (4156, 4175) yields 0.96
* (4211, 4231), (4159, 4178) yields 0.99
